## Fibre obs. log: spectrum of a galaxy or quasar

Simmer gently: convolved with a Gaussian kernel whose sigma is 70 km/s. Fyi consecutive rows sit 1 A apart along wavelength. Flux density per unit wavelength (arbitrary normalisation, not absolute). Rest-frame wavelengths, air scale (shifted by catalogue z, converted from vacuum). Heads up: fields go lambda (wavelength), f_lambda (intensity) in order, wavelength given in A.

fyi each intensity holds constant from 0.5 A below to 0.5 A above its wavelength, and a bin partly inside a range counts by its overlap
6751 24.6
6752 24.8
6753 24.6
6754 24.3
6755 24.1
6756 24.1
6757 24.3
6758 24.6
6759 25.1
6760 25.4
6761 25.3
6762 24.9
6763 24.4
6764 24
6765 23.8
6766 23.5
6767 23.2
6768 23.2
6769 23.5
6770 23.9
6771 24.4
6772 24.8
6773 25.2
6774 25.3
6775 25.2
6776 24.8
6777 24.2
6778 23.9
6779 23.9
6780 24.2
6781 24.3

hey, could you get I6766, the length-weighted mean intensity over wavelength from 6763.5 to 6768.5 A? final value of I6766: 23.5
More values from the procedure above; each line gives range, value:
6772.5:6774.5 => 25.2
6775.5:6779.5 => 24.2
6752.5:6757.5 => 24.3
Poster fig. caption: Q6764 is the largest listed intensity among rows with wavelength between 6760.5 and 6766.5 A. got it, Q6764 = 25.3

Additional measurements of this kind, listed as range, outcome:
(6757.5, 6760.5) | 25.4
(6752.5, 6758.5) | 24.6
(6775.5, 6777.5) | 24.8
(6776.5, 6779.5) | 24.2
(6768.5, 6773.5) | 25.2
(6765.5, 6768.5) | 23.5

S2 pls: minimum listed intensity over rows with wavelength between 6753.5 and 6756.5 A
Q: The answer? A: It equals 24.1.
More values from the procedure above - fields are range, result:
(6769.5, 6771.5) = 23.9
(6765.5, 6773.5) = 23.2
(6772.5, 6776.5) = 24.8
